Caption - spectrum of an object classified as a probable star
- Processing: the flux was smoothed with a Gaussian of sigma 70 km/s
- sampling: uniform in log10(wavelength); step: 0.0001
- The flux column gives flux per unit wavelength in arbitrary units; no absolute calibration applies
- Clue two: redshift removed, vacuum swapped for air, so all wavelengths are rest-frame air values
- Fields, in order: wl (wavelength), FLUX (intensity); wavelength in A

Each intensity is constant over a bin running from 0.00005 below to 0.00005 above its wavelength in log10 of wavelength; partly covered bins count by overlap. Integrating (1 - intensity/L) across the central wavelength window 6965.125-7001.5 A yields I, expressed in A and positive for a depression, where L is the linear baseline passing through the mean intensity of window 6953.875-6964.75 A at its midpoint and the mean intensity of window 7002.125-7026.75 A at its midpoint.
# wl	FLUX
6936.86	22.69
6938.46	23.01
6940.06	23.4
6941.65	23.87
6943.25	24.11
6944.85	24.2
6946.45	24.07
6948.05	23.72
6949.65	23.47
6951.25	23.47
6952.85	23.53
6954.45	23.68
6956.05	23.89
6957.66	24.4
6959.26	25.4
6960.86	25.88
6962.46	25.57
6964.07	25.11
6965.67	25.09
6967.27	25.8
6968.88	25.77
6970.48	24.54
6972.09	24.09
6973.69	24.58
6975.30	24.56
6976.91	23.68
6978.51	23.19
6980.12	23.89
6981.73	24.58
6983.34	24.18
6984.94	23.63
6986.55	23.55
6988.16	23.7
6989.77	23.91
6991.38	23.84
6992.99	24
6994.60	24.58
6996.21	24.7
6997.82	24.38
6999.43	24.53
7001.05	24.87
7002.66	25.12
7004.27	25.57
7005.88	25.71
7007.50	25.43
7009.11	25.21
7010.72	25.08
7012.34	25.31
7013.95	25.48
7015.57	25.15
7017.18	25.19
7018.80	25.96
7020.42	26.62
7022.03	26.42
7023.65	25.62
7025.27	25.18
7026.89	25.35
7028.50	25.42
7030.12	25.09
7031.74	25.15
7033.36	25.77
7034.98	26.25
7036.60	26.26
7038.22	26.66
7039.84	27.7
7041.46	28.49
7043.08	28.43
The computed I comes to 1.2 A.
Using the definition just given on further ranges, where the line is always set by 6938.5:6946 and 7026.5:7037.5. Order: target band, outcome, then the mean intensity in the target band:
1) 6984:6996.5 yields 0.4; 24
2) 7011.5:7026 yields -0.2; 25.6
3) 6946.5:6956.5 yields 0.1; 23.7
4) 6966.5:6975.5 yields -0.2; 24.9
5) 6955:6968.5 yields -0.5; 25.1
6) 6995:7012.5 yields 0.0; 25.1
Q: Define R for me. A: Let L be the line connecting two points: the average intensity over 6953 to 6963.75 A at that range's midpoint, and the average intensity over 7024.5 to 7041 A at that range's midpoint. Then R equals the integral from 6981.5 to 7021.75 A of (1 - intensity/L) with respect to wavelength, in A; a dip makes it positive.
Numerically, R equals 1.0 A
